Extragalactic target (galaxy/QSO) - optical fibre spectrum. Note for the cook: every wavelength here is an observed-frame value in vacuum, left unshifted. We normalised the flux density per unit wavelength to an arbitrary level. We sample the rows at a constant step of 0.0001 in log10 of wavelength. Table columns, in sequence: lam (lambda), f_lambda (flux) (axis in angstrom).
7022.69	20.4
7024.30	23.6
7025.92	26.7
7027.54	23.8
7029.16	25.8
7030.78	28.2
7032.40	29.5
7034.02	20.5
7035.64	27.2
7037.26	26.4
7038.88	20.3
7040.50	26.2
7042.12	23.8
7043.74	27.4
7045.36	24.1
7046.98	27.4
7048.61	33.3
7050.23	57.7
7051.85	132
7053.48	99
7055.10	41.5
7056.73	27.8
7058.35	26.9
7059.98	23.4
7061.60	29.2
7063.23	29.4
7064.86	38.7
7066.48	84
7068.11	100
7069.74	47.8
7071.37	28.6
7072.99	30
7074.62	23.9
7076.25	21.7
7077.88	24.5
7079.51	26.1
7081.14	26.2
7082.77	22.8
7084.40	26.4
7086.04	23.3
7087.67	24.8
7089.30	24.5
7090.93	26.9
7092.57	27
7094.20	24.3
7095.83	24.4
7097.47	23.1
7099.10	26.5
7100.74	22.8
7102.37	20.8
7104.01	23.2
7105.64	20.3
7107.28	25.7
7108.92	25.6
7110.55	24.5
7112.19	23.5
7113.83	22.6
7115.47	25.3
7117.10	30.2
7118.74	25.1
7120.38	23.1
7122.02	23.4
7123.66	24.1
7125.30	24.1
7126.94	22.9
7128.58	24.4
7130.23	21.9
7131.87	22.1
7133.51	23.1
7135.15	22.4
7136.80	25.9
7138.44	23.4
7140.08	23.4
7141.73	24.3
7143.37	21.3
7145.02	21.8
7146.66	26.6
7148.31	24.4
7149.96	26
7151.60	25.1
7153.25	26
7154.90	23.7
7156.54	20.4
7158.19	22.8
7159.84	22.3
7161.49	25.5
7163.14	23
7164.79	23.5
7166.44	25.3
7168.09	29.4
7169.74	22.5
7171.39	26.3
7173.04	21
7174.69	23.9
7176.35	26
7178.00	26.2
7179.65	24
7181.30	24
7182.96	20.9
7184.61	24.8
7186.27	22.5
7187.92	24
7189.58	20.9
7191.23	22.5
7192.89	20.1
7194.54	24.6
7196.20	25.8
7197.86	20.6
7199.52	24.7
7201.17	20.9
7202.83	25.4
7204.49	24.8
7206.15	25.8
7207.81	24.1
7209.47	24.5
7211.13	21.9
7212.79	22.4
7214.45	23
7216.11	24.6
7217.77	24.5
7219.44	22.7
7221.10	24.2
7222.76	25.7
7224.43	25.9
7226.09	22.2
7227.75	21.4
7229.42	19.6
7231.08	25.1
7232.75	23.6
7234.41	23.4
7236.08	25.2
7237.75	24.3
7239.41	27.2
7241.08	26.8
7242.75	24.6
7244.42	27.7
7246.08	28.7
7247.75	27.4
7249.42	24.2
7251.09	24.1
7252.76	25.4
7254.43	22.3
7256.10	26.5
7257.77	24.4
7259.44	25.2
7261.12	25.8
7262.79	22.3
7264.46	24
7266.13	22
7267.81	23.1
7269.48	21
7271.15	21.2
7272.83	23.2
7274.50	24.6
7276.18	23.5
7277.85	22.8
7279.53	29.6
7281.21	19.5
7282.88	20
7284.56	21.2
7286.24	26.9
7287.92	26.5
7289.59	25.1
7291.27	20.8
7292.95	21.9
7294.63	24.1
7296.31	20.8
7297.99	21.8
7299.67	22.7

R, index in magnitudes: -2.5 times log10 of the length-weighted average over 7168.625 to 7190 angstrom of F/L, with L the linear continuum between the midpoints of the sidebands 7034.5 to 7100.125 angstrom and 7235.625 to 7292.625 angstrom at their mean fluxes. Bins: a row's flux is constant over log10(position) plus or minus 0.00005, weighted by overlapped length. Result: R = 0.22 mag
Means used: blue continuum 35.6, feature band 23.7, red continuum 24.3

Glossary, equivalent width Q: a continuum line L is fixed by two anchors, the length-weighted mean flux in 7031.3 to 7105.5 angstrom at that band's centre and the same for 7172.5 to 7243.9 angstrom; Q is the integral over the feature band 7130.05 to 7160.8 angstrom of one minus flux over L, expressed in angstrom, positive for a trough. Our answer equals 5.25 angstrom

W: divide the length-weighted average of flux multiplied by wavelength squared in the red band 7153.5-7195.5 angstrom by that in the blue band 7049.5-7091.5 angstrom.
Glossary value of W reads 0.59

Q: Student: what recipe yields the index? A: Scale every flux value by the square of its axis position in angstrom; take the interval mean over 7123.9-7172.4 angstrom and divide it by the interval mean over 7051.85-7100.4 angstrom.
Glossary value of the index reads 0.68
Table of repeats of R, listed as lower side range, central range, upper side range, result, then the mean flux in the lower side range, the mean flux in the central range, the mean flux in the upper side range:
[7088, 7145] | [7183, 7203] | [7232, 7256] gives 0.09 mag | 24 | 22.9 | 25.4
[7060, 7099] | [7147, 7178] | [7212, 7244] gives 0.14 mag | 32.6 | 24.4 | 24.1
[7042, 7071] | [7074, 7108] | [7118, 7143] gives 0.45 mag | 48.8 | 24.2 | 23.5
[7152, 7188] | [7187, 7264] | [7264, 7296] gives -0.03 mag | 24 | 24.2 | 23.2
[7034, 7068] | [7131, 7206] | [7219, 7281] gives 0.30 mag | 42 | 23.8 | 24.3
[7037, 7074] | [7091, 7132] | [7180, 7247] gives 0.46 mag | 43.9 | 24.1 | 23.9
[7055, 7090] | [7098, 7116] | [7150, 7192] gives 0.27 mag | 34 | 23.7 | 23.9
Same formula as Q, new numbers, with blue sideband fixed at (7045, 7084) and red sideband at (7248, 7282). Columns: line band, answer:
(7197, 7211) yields 2.75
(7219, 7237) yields 2.46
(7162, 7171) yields 2.25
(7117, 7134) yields 6.07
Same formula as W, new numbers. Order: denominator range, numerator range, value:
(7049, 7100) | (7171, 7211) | 0.64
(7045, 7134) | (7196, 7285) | 0.78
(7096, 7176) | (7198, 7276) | 1.04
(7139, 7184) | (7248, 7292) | 1.02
